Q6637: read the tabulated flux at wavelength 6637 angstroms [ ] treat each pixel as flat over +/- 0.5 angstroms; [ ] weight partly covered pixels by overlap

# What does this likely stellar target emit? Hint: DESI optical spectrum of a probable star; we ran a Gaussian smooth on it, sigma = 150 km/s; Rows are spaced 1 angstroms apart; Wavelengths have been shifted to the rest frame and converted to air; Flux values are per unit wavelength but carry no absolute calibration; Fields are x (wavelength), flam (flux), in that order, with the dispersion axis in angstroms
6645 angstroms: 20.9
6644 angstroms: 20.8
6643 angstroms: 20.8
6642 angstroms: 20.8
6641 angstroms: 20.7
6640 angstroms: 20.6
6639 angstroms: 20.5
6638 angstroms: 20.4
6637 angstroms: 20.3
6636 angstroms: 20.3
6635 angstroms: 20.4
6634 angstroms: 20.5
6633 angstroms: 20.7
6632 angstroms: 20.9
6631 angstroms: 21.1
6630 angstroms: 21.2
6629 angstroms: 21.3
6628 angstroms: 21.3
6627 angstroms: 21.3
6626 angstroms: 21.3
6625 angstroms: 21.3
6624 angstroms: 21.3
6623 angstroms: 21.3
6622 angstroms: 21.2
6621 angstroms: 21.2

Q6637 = 20.3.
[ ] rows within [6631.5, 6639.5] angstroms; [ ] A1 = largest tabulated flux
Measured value 20.9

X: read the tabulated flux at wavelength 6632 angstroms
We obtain 20.9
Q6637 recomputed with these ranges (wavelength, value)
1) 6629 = 21.3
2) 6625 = 21.3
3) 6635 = 20.4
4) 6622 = 21.2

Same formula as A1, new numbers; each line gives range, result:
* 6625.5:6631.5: 21.3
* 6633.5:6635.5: 20.5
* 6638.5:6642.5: 20.8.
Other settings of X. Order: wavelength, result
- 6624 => 21.3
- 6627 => 21.3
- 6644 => 20.8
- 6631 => 21.1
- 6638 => 20.4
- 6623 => 21.3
